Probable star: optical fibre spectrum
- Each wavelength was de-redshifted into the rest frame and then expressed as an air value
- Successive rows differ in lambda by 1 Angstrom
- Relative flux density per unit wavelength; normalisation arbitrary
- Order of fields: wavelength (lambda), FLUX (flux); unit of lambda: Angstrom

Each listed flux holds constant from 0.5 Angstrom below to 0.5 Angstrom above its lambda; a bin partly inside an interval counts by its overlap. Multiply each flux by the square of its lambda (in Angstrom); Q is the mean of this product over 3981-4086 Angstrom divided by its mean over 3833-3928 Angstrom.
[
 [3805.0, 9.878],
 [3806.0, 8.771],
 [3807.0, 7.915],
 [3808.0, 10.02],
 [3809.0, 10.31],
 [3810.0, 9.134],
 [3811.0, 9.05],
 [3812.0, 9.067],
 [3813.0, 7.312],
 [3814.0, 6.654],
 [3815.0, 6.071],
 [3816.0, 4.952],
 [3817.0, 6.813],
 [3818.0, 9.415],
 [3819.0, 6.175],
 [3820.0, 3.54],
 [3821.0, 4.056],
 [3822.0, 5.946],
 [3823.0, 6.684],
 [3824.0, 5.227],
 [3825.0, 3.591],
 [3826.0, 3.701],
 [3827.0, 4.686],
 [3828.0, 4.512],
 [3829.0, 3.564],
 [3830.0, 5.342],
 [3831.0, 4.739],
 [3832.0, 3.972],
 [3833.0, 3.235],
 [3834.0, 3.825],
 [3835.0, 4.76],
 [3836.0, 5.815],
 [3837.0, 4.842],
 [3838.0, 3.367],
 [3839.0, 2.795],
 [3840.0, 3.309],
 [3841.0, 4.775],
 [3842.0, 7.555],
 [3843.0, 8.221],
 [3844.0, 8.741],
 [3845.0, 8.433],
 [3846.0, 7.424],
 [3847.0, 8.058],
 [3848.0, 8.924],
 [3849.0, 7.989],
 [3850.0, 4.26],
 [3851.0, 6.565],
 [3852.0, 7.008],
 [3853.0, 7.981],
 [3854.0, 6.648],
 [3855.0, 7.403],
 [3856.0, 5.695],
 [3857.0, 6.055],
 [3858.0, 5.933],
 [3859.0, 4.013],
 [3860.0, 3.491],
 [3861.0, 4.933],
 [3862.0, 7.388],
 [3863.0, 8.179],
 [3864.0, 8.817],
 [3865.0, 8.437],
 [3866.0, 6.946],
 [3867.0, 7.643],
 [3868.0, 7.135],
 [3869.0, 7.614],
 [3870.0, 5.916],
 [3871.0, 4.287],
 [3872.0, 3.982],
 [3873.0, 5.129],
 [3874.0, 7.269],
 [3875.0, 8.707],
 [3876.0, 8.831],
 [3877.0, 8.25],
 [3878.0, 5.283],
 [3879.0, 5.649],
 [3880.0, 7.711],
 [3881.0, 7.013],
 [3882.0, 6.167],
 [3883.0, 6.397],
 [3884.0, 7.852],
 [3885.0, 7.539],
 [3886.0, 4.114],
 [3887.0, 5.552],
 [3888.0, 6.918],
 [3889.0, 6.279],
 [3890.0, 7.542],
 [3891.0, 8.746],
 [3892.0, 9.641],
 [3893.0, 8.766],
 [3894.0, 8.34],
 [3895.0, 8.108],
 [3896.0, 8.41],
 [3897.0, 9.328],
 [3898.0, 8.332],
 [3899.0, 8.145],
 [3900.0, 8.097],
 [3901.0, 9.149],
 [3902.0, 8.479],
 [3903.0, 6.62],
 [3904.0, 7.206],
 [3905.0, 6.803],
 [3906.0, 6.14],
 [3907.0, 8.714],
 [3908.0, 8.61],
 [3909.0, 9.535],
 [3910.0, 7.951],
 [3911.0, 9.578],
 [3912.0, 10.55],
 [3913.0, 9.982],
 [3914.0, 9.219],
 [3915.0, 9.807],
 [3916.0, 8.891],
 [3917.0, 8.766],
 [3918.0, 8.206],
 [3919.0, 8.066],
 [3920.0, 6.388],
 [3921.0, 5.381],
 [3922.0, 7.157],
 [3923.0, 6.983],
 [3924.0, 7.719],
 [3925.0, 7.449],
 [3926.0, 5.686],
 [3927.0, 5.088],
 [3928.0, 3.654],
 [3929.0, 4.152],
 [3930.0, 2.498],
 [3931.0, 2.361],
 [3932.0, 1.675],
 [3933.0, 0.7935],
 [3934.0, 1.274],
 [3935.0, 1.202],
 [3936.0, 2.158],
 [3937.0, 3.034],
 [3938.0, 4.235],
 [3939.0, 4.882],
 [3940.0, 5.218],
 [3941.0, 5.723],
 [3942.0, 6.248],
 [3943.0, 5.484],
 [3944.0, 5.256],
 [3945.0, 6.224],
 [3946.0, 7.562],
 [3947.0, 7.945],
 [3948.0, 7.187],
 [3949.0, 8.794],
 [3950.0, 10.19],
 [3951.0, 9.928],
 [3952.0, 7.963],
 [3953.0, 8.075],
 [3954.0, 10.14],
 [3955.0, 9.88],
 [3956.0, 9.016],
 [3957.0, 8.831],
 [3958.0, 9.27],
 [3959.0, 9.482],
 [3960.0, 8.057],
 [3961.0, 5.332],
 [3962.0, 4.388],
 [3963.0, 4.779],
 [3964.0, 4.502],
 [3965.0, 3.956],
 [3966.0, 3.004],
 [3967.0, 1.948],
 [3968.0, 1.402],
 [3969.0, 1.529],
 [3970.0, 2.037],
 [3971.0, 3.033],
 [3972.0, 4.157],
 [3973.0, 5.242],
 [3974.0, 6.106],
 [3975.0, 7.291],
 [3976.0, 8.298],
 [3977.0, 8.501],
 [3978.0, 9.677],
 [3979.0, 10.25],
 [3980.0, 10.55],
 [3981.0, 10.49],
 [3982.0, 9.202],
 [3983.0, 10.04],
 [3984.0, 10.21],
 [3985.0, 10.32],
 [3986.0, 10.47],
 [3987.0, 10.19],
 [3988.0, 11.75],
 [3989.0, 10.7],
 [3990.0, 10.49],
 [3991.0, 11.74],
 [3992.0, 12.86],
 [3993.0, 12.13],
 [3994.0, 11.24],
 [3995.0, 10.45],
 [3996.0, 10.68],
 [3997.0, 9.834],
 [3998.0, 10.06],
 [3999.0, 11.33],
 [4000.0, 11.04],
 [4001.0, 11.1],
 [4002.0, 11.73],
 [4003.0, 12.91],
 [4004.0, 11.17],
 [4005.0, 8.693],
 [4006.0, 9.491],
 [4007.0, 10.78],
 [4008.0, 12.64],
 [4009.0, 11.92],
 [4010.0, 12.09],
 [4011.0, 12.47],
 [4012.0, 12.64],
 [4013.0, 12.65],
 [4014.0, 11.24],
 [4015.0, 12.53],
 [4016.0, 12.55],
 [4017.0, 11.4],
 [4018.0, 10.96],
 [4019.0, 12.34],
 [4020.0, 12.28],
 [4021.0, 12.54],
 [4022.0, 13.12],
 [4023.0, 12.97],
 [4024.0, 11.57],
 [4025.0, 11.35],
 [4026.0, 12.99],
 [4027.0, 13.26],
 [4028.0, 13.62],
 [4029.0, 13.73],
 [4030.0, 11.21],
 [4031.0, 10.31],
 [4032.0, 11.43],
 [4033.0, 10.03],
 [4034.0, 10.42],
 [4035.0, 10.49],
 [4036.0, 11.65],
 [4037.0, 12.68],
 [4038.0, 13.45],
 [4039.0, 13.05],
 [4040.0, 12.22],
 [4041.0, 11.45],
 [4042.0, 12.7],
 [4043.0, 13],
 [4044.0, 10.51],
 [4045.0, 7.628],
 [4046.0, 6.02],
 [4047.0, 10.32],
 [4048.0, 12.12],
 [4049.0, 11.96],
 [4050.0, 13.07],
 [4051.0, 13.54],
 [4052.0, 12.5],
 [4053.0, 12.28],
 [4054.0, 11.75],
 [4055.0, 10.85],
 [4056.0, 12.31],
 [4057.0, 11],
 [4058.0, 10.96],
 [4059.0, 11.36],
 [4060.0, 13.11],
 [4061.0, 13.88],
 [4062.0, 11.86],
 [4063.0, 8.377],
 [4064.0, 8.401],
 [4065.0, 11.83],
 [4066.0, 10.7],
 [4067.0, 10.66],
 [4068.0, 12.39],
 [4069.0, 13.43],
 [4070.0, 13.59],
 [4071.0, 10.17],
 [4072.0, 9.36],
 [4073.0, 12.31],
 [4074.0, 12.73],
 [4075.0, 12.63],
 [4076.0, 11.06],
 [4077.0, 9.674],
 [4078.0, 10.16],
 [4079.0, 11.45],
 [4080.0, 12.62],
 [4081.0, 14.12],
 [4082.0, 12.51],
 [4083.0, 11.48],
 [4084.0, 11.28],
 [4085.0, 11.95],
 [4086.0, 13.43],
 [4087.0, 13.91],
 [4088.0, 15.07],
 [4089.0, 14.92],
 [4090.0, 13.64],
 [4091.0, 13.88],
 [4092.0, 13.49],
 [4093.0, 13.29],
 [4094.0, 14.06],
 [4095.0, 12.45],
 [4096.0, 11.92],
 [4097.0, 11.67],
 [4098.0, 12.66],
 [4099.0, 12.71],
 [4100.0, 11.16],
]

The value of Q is 1.8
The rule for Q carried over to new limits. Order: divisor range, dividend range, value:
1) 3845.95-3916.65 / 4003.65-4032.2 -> 1.73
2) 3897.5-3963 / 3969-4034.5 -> 1.60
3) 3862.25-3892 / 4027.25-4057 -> 1.82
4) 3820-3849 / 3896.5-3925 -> 1.58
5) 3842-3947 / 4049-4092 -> 1.96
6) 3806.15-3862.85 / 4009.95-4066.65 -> 2.12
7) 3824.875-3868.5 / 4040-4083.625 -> 2.15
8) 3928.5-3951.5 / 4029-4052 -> 2.42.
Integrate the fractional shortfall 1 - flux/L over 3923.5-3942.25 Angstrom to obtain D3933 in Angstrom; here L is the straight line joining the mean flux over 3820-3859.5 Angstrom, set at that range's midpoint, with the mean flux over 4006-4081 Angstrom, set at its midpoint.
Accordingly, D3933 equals 10.0 Angstrom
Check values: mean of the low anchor 5.61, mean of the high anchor 11.7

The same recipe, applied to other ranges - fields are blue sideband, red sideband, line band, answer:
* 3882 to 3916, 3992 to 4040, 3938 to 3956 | 4.1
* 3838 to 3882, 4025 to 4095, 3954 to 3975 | 8.7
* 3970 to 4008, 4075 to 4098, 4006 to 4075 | -3.0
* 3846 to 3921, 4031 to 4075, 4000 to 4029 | -3.9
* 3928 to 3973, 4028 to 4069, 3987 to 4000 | -5.0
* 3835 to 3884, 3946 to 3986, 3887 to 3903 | -3.3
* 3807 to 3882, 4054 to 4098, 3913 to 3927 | 0.9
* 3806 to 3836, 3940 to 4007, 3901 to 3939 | 5.9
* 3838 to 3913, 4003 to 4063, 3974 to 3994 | 0.3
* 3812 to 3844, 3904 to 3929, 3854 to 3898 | -2.3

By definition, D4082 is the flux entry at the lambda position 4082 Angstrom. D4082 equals 12.51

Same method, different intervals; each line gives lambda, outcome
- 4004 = 11.17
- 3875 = 8.707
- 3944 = 5.256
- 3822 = 5.946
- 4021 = 12.54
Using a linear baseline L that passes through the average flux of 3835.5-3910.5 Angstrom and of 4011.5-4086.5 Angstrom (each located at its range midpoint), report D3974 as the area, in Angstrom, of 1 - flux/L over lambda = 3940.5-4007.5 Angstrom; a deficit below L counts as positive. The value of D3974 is 10.0 Angstrom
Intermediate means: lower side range 6.99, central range 8.33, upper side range 11.7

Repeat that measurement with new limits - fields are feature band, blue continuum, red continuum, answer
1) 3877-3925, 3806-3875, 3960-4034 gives -1.0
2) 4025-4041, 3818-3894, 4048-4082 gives -1.7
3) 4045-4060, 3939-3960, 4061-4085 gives -0.6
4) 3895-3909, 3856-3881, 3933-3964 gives -3.3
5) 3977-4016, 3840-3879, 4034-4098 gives -3.1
